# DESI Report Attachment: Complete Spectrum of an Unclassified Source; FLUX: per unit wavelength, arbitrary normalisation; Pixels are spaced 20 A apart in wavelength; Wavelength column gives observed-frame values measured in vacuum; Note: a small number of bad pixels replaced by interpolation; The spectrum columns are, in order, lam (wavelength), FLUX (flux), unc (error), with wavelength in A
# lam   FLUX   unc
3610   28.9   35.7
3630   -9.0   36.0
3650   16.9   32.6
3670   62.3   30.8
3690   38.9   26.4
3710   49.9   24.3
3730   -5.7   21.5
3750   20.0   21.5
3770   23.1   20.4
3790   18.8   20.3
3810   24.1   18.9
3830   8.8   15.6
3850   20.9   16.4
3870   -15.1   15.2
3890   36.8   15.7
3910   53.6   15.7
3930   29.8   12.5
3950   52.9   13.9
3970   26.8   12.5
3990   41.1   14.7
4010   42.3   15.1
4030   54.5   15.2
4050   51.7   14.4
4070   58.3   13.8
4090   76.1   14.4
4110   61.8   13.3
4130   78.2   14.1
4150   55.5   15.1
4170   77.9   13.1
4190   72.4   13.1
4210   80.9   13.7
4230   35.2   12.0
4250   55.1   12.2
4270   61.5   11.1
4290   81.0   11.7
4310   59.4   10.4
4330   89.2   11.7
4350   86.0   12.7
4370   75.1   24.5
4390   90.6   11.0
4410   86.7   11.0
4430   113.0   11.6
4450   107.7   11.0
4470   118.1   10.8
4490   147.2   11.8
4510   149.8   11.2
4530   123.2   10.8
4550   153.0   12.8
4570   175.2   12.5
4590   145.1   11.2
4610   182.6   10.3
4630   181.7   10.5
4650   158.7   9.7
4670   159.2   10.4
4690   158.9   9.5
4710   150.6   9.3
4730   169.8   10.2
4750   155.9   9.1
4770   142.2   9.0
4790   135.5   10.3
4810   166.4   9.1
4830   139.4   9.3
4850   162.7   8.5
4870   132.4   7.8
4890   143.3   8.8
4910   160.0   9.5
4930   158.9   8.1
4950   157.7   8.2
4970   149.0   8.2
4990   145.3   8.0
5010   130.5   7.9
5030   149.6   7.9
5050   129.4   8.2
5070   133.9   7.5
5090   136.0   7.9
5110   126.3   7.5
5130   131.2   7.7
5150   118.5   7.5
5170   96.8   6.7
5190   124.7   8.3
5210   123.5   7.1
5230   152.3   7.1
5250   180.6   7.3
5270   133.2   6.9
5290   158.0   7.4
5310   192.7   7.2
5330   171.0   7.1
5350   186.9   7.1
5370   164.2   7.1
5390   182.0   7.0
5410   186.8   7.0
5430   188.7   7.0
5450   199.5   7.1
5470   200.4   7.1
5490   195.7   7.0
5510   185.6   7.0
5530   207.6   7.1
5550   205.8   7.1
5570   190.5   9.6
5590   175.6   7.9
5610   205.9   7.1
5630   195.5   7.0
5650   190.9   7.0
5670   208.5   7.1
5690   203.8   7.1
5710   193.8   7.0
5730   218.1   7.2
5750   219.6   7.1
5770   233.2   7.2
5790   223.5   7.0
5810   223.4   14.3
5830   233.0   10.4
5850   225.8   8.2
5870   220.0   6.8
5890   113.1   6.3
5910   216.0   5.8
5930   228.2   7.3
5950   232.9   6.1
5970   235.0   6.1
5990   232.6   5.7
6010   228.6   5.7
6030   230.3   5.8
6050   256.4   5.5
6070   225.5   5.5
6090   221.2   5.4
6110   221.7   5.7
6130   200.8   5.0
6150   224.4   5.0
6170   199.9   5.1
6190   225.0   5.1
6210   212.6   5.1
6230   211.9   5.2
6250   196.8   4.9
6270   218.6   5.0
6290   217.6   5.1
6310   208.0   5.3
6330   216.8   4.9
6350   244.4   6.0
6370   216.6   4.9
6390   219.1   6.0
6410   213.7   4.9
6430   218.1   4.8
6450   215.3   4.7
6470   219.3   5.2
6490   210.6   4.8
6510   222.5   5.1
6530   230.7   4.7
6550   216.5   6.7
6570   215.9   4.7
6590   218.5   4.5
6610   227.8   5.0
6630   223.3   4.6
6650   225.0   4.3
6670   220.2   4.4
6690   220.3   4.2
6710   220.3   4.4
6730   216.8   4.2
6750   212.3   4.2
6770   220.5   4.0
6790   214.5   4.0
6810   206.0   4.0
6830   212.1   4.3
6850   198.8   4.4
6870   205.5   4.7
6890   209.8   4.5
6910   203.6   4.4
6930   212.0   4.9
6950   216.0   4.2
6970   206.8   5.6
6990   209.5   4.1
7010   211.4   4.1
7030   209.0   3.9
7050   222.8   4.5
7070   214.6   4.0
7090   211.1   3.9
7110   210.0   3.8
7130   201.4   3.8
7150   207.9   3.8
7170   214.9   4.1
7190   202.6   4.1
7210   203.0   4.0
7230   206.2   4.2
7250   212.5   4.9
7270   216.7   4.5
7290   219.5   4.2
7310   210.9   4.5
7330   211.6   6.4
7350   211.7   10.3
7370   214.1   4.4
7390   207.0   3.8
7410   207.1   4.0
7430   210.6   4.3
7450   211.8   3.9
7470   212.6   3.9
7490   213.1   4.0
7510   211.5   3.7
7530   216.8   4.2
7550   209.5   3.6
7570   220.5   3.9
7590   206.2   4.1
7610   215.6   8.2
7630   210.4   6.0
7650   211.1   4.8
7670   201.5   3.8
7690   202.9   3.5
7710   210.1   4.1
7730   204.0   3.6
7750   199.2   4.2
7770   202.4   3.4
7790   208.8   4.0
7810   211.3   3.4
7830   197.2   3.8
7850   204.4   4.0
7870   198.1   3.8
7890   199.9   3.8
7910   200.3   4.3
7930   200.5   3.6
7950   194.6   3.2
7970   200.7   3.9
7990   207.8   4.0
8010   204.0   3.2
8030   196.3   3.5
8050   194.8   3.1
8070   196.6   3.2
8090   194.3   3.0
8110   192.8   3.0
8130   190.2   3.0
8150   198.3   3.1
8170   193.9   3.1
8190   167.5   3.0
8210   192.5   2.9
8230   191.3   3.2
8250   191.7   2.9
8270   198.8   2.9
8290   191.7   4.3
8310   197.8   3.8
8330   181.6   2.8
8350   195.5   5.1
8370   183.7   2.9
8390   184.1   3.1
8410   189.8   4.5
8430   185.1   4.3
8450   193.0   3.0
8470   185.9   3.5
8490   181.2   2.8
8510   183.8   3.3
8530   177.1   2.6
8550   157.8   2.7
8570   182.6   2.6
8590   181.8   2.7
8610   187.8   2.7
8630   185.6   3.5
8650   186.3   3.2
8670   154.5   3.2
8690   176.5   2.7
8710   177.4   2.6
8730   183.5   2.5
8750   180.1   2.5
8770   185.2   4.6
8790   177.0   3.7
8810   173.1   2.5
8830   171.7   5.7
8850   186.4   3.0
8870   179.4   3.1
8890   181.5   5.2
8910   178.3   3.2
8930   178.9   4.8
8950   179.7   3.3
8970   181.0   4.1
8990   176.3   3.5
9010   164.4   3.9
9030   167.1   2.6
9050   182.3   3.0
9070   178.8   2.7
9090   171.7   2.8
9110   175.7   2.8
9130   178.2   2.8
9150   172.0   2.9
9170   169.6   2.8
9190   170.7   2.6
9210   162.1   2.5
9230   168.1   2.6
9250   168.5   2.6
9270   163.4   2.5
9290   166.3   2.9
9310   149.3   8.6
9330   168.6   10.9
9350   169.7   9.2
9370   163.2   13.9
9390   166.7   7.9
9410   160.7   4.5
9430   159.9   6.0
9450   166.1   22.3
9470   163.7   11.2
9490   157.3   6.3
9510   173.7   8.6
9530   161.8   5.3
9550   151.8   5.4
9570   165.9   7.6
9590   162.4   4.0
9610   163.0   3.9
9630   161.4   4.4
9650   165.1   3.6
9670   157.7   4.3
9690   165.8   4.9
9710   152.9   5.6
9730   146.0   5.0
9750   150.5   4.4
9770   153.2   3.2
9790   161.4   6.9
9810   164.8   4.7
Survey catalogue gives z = 0.000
